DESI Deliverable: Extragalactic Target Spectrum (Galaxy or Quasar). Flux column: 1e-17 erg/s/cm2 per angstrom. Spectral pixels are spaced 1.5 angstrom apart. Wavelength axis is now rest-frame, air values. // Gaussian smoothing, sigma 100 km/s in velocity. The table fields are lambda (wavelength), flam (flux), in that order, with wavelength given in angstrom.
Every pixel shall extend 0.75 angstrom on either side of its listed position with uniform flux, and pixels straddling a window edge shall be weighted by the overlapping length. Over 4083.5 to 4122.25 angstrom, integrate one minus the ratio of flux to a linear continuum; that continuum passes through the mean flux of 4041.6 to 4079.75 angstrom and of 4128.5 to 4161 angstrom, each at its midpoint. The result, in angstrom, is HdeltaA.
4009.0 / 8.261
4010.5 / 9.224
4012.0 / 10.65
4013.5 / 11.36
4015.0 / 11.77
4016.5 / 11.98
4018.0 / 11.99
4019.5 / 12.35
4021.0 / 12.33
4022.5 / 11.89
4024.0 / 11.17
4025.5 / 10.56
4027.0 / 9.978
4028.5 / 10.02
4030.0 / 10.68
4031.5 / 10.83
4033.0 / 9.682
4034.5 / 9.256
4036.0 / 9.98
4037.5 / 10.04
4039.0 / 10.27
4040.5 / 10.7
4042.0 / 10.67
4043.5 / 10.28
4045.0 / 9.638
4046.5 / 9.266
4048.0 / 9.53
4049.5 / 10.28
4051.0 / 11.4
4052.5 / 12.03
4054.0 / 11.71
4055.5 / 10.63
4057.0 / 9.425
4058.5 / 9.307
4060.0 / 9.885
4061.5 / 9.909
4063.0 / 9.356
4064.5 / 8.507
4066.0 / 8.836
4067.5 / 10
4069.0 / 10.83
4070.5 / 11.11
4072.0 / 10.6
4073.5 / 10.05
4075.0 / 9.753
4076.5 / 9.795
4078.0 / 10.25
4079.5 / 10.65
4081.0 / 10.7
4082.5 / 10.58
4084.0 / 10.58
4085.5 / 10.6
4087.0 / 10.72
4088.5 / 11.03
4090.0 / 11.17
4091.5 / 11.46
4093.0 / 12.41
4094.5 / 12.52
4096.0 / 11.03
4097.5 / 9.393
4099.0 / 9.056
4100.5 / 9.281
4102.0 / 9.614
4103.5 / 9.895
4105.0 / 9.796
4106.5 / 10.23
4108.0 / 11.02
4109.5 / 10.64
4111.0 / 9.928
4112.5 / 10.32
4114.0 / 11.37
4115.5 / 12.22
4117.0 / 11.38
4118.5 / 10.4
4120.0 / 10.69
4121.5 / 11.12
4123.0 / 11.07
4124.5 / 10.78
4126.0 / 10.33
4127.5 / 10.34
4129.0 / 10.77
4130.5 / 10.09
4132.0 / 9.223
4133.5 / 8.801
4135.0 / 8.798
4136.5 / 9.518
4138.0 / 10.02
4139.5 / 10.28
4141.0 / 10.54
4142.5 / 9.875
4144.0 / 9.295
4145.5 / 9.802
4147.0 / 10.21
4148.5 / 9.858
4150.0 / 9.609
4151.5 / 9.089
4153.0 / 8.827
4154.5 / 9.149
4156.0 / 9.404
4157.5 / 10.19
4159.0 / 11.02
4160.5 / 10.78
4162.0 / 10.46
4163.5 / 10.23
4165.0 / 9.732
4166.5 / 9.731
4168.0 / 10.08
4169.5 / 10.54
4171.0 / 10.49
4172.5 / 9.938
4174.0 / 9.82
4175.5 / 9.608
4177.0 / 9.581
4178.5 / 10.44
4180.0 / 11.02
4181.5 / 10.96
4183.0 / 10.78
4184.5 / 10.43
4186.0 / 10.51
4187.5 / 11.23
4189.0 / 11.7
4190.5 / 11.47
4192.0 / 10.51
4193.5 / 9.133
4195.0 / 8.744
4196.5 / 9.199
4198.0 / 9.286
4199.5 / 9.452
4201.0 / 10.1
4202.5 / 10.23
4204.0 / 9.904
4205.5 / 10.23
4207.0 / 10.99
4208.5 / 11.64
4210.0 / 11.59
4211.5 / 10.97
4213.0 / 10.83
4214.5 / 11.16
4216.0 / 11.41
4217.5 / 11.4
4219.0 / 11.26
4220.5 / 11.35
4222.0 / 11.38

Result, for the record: -2.9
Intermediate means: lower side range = 10.1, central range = 10.7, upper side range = 9.76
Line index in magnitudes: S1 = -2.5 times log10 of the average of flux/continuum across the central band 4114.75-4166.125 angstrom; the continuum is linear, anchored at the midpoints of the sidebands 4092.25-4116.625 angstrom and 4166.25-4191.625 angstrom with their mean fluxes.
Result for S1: 0.04 mag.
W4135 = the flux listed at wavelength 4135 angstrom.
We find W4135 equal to 8.798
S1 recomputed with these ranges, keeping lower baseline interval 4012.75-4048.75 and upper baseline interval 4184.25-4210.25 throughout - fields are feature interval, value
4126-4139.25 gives 0.08 mag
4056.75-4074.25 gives 0.08 mag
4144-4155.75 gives 0.10 mag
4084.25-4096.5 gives -0.08 mag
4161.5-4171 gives 0.03 mag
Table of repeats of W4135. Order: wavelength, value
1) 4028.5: 10.02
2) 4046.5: 9.266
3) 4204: 9.904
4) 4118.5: 10.4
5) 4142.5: 9.875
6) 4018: 11.99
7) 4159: 11.02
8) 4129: 10.77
